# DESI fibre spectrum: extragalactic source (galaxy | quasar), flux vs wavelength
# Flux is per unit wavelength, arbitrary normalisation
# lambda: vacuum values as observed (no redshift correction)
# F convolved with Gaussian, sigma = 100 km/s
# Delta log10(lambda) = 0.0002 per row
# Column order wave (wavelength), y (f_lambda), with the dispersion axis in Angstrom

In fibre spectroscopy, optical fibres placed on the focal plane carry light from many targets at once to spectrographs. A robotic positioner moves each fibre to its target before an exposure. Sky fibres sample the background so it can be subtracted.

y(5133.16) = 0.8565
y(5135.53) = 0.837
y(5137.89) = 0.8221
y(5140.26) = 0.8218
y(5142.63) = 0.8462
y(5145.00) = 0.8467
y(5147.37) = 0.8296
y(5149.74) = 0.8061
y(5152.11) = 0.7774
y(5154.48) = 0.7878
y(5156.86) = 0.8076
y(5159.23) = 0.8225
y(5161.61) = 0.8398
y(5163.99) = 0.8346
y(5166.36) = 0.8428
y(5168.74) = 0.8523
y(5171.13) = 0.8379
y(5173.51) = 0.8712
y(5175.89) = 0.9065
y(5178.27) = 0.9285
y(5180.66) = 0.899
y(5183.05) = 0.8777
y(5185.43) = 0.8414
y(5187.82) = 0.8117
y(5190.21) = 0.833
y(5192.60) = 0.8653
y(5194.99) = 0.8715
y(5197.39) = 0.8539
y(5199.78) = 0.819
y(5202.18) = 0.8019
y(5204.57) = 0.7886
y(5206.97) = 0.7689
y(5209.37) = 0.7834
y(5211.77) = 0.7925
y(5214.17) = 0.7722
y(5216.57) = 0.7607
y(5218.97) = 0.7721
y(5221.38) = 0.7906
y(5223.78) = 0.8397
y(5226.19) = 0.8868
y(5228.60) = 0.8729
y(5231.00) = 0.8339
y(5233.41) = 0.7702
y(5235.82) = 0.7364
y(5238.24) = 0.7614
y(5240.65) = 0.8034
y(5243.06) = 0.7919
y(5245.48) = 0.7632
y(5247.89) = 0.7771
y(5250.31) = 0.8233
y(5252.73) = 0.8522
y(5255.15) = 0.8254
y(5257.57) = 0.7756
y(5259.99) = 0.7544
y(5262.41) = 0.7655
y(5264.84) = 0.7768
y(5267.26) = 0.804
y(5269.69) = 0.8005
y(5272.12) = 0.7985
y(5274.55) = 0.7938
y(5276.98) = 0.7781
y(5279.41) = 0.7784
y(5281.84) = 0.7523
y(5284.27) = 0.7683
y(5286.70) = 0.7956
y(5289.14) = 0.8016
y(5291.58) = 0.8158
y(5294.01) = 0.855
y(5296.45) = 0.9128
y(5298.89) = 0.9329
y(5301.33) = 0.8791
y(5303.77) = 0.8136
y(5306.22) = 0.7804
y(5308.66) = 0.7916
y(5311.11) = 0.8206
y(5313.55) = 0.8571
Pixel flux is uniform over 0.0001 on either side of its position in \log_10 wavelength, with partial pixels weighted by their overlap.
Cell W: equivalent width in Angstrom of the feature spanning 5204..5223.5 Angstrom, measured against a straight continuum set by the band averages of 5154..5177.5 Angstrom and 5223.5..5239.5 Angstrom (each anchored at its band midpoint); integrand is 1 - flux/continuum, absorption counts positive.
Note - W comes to 0.95 Angstrom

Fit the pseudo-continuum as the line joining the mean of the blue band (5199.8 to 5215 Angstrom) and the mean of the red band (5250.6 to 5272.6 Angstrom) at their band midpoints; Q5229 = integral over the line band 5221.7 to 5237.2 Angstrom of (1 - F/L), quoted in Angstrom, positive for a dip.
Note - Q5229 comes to -0.6 Angstrom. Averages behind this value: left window 0.787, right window 0.796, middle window 0.821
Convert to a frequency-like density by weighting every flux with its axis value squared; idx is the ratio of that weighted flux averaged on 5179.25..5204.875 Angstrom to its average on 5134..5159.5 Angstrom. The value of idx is 1.0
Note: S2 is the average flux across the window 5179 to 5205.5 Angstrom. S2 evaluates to 0.844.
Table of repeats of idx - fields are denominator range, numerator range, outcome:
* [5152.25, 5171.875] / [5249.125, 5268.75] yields 1.00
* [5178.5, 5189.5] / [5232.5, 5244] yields 0.91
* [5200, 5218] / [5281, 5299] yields 1.09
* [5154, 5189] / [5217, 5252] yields 0.96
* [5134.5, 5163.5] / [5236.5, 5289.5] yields 1.00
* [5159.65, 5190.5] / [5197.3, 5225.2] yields 0.94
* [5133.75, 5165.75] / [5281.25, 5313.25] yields 1.06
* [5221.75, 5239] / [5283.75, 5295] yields 1.02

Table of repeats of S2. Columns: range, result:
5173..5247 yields 0.821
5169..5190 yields 0.869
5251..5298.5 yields 0.803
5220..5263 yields 0.802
